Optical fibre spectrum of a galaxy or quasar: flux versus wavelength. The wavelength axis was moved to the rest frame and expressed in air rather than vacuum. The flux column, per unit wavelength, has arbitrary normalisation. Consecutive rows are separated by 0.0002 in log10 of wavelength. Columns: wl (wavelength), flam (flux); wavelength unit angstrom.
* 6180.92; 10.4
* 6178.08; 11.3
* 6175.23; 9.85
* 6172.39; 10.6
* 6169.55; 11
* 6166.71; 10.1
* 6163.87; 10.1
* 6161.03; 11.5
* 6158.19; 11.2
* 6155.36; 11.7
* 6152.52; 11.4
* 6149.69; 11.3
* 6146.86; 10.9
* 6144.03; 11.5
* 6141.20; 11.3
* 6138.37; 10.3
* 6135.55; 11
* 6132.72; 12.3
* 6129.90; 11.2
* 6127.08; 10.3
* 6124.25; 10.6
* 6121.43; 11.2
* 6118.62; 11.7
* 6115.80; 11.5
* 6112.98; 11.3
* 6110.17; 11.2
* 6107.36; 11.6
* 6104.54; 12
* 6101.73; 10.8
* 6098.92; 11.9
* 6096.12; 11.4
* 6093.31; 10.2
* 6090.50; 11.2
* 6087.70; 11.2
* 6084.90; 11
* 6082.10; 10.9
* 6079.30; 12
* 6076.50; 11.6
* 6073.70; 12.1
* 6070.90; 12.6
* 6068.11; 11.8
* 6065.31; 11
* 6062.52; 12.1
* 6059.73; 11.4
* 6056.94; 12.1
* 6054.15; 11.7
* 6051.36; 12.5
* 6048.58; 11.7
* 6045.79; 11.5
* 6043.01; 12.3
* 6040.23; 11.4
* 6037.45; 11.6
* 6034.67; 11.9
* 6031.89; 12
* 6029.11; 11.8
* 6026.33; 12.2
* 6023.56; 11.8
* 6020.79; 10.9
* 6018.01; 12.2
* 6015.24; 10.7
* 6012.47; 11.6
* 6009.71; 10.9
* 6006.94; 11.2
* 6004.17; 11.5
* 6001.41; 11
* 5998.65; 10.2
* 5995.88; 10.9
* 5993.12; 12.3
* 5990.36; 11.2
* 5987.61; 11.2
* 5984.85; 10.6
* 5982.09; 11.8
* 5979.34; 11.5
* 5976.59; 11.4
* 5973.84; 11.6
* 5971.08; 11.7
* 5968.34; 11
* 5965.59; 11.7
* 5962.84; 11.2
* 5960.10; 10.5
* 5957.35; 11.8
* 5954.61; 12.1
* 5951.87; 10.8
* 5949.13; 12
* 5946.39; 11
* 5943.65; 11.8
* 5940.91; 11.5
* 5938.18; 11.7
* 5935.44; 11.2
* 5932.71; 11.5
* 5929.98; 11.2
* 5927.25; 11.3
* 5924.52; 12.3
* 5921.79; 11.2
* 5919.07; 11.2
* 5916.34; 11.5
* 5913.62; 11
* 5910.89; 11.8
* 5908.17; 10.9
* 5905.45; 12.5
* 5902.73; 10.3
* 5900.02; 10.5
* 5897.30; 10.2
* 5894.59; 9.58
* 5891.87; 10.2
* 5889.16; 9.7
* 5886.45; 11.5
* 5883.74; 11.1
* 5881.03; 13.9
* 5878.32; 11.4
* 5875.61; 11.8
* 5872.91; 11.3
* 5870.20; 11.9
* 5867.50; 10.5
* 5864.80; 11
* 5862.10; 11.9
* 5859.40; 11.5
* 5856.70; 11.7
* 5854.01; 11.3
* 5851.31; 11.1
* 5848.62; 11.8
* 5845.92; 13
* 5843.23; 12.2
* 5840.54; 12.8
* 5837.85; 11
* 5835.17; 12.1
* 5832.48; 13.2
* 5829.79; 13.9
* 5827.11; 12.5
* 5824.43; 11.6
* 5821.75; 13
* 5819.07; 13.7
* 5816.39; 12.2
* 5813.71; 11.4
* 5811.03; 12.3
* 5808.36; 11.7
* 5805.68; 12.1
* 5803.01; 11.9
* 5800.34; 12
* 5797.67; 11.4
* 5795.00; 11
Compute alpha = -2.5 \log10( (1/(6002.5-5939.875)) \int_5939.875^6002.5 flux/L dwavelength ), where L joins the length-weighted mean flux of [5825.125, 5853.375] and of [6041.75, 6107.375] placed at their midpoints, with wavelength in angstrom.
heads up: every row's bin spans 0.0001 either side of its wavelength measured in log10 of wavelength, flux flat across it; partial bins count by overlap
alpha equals 0.05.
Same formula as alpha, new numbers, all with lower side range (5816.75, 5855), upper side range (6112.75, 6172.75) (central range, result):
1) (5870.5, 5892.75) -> 0.07 mag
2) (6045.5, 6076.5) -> -0.04 mag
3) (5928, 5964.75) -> 0.05 mag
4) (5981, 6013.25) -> 0.05 mag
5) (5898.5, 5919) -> 0.08 mag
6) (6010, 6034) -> 0.00 mag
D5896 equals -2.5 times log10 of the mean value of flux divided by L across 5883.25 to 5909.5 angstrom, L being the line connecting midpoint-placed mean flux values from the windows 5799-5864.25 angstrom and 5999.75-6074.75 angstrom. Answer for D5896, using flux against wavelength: 0.13 mag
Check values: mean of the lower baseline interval 12.1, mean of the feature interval 10.6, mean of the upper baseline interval 11.7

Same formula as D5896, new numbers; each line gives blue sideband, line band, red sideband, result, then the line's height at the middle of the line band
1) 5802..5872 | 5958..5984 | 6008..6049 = 0.04 mag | 11.8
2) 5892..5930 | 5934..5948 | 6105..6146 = -0.03 mag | 11.1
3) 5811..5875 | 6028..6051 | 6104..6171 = -0.03 mag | 11.5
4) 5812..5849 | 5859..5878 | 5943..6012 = 0.07 mag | 12.2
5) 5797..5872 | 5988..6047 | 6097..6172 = 0.00 mag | 11.5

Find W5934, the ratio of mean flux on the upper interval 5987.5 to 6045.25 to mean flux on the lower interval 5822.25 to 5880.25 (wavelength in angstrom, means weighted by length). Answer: 0.96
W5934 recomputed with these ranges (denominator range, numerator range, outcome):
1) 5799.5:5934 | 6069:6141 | 0.97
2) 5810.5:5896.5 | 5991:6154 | 0.97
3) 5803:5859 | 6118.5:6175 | 0.90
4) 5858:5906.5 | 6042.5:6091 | 1.05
